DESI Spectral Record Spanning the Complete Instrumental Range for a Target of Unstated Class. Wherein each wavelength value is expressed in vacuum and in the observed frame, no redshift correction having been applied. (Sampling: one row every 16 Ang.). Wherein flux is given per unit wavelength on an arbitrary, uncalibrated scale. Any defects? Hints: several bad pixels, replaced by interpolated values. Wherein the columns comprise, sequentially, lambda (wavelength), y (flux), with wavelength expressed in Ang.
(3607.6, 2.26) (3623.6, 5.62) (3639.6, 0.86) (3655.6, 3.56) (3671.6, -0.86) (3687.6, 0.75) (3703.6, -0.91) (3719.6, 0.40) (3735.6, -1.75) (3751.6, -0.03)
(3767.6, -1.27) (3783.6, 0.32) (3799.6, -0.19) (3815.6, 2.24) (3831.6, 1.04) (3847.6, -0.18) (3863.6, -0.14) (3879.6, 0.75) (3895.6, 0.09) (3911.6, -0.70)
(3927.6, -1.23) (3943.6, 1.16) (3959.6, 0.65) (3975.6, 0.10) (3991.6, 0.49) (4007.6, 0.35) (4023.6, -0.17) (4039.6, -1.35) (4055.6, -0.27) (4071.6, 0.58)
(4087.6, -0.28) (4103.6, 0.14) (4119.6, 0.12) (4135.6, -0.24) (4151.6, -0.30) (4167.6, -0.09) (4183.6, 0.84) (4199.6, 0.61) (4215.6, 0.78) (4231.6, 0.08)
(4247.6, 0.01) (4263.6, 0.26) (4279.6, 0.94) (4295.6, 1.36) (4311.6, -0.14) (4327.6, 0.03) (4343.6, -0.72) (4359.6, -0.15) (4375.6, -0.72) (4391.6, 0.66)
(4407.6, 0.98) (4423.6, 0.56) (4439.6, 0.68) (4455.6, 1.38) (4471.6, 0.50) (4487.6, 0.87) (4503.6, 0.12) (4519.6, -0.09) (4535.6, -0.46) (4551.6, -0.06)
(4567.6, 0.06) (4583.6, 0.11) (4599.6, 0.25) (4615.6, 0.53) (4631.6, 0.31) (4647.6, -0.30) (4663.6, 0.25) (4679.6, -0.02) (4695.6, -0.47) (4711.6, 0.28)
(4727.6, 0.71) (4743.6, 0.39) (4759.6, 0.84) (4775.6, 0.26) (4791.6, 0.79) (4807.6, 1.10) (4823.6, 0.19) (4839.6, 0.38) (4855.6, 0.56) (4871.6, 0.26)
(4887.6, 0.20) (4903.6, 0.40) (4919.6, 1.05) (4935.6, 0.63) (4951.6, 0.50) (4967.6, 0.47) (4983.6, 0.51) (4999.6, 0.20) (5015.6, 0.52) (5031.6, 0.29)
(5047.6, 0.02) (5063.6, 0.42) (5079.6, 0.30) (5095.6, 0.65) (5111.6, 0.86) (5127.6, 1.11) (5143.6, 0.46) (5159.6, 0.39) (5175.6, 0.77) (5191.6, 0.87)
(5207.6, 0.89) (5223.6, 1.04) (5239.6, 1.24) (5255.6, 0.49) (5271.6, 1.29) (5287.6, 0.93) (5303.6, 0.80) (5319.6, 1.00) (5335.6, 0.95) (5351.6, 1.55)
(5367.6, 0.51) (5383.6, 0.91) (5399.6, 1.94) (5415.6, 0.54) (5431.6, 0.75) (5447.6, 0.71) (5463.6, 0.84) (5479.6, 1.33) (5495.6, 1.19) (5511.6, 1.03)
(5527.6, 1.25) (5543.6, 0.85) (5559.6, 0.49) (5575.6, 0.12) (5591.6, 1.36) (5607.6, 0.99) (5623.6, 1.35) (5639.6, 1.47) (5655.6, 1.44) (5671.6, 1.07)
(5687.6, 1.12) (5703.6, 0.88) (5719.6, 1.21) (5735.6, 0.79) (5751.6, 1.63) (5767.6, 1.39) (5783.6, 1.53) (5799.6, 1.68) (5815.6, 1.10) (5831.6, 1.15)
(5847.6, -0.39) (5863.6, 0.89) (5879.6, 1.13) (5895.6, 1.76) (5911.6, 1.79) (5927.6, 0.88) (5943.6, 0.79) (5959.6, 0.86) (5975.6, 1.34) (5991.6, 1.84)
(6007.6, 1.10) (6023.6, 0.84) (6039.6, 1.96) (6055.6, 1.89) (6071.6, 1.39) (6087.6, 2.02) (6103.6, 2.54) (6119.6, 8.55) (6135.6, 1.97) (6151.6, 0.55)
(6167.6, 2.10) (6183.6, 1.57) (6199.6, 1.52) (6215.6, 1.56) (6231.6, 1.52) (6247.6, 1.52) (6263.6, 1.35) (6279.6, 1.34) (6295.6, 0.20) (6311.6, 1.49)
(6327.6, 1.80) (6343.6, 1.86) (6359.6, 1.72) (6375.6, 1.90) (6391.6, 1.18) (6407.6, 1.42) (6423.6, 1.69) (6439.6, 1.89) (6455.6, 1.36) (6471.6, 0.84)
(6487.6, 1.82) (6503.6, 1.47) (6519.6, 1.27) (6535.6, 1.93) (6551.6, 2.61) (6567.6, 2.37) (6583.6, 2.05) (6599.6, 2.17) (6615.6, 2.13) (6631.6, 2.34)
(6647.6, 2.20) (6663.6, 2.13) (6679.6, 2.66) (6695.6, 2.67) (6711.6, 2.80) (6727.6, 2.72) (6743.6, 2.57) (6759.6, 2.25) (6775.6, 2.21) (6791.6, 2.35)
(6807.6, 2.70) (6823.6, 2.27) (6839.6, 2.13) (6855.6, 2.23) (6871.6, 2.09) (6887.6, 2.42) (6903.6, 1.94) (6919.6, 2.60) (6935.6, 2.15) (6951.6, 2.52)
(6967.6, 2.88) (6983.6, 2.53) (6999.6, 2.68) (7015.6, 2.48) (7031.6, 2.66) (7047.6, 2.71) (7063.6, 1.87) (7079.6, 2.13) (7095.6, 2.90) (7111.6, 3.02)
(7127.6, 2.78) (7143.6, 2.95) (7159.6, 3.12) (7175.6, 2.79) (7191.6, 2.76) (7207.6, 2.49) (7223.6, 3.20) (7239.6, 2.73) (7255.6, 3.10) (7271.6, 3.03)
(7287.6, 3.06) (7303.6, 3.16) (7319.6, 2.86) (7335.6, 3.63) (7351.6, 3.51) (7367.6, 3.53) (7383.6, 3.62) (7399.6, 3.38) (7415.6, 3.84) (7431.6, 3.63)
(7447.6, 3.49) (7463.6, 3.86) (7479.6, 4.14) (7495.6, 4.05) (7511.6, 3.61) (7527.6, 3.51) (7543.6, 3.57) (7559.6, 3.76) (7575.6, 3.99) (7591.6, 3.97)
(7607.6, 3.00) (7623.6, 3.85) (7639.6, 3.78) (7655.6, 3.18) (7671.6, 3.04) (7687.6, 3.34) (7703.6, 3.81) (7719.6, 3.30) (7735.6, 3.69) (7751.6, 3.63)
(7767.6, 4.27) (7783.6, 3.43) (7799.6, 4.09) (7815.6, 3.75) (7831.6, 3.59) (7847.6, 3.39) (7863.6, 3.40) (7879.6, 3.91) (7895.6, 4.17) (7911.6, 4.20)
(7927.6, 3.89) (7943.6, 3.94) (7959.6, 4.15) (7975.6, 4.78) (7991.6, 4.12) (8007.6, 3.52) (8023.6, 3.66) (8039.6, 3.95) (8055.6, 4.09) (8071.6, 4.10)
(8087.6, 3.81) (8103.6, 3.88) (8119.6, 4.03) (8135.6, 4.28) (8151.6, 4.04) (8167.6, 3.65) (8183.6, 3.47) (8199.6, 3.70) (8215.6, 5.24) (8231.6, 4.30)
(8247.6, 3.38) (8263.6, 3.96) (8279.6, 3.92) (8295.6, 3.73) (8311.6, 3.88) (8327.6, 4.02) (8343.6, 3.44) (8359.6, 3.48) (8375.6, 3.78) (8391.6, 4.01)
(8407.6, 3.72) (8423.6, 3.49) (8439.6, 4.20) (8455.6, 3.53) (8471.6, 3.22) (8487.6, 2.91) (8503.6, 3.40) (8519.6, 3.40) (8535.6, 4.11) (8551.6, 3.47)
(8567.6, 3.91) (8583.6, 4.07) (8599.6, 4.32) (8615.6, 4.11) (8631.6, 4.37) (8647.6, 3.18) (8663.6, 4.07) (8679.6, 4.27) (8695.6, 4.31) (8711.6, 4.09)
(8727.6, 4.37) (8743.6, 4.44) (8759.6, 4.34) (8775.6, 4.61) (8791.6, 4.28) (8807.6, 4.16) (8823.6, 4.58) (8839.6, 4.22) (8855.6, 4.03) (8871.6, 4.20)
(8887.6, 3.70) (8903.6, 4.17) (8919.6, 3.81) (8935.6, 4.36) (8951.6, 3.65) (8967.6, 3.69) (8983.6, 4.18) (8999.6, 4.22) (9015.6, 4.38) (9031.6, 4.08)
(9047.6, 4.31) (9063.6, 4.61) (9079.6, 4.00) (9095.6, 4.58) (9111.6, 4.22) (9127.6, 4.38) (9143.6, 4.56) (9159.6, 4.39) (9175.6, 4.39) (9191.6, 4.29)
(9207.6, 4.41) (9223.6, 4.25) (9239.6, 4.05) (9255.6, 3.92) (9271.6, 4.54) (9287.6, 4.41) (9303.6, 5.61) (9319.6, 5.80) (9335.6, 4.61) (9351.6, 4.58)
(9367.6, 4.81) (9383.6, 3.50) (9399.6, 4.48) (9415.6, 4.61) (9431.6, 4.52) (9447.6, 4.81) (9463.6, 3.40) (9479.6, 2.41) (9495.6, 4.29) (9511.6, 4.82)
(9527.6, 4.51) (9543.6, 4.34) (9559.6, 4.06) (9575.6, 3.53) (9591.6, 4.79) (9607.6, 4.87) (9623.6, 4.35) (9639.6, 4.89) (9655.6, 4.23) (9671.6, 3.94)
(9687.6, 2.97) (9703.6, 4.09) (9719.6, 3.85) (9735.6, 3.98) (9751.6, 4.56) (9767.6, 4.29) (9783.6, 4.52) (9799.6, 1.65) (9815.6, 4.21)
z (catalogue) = 0.641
